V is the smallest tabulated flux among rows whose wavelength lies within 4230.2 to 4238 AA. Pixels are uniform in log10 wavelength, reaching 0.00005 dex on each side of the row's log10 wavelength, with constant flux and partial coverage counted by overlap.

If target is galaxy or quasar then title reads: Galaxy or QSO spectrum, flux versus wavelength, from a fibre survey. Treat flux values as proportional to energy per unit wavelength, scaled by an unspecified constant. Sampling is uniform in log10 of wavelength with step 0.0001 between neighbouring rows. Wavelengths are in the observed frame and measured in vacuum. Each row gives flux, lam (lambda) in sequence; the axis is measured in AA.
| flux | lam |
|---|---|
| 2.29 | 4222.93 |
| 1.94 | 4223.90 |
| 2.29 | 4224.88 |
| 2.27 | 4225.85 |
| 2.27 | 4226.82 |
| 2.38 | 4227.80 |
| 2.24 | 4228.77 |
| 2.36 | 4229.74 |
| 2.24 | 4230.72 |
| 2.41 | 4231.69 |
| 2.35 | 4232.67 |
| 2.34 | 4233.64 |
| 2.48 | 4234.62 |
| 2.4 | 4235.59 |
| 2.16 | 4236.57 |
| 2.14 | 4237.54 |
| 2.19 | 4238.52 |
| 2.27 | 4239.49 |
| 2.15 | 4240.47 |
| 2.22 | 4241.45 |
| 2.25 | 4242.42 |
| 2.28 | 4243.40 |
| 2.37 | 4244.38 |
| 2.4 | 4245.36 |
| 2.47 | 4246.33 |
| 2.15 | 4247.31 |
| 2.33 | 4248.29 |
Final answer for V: 2.14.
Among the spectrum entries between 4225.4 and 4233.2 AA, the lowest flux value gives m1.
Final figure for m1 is 2.24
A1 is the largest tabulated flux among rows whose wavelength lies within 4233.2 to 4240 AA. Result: 2.48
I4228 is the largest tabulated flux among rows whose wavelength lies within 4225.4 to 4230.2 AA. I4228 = 2.38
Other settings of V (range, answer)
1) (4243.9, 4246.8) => 2.37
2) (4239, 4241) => 2.15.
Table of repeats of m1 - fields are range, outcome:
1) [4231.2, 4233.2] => 2.35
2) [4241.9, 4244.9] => 2.25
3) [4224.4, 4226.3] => 2.27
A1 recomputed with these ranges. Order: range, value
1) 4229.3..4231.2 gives 2.36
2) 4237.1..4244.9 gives 2.37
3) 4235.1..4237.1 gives 2.4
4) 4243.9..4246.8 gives 2.47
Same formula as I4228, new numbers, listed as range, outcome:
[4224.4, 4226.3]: 2.29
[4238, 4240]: 2.27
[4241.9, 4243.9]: 2.28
